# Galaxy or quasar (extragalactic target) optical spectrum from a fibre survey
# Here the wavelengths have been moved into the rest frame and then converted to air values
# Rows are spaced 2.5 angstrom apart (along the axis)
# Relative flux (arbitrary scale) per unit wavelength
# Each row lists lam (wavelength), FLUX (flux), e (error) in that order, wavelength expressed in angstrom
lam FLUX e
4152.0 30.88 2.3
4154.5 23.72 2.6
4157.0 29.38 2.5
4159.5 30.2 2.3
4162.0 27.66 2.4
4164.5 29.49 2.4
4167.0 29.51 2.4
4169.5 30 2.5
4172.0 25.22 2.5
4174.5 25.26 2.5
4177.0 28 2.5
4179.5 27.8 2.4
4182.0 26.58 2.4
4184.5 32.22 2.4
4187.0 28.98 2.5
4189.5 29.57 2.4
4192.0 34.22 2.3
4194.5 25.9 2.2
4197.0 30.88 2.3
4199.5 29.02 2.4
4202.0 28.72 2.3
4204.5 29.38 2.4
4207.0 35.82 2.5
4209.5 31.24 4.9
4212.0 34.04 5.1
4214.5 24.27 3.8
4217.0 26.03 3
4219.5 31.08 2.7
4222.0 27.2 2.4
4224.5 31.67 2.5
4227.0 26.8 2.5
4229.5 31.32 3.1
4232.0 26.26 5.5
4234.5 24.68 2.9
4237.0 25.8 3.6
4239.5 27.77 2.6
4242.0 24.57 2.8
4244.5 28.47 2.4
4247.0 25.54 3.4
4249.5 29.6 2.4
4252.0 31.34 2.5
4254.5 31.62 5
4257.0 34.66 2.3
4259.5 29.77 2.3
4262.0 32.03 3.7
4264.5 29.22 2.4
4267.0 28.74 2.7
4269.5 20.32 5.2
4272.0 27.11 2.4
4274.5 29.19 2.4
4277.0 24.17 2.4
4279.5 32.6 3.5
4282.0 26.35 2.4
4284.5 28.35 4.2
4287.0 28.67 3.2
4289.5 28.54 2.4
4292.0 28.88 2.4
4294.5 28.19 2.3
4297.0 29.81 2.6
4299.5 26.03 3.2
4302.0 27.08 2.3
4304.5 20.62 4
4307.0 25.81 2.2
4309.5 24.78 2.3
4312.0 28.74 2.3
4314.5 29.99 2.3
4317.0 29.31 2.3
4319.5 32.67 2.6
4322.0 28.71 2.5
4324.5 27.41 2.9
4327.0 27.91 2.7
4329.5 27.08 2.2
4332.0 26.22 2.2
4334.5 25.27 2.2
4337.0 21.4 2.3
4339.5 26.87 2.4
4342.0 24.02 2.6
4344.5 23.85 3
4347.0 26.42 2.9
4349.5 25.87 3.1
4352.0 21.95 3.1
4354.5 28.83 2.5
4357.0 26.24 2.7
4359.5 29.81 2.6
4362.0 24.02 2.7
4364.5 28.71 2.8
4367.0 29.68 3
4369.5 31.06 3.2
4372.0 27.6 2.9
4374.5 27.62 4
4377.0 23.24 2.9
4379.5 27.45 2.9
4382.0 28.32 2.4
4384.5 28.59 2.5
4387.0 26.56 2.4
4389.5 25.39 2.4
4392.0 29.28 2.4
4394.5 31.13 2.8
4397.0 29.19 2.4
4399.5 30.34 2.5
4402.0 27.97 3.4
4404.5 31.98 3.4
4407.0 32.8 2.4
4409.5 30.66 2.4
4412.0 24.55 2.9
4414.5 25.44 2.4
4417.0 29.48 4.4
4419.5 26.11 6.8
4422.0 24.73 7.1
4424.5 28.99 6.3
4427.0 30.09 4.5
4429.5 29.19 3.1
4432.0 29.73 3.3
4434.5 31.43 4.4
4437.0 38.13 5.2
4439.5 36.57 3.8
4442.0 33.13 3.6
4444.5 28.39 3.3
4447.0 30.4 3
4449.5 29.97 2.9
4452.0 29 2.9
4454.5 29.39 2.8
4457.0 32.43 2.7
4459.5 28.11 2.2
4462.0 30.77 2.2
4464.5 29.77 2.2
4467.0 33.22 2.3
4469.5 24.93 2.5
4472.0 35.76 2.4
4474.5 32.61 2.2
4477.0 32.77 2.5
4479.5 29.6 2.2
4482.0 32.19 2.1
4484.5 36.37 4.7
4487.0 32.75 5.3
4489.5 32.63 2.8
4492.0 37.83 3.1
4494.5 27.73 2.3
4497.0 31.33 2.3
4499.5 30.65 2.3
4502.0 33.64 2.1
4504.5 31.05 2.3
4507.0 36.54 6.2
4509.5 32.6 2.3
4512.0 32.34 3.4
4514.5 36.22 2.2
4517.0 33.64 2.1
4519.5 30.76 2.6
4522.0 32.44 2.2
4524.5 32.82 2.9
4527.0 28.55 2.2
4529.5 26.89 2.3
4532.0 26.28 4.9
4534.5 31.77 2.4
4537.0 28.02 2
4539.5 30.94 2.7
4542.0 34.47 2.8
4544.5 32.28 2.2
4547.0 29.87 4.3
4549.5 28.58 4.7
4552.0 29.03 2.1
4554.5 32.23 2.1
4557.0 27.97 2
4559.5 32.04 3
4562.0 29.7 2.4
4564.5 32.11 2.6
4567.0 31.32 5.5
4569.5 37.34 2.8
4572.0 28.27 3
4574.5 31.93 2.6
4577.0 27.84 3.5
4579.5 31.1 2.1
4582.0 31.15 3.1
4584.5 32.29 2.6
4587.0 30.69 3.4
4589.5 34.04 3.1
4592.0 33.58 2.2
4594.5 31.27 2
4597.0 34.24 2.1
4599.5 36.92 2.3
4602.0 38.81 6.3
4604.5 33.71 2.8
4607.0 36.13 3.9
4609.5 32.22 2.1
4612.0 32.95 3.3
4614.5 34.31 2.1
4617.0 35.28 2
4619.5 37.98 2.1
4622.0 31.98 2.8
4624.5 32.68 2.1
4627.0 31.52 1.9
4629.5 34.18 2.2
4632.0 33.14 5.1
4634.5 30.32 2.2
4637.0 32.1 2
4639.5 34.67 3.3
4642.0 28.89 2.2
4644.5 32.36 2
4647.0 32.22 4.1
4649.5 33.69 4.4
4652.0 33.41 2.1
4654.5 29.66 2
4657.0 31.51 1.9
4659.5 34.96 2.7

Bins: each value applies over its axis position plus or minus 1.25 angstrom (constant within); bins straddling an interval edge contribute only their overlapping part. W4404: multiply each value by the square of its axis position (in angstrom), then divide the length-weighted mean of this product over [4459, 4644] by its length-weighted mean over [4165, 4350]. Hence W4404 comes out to 1.31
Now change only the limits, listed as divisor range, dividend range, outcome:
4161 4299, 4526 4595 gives 1.25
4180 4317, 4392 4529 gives 1.20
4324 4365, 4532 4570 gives 1.31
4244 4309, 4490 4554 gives 1.25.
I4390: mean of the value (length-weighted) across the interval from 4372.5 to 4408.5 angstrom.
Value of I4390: 28.6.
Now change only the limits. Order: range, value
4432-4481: 31.4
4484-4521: 33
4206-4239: 28.9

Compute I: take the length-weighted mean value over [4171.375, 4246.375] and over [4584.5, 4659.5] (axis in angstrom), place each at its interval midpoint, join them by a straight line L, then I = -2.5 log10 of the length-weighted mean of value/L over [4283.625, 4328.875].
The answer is 0.071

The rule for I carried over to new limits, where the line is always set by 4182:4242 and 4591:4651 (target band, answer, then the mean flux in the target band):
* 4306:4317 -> 0.10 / 27.6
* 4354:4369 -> 0.10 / 28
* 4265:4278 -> 0.14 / 26.1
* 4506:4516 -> -0.07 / 34.4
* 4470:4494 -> -0.04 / 33.2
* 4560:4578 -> 0.06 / 31.3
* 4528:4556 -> 0.09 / 30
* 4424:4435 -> 0.06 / 29.8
